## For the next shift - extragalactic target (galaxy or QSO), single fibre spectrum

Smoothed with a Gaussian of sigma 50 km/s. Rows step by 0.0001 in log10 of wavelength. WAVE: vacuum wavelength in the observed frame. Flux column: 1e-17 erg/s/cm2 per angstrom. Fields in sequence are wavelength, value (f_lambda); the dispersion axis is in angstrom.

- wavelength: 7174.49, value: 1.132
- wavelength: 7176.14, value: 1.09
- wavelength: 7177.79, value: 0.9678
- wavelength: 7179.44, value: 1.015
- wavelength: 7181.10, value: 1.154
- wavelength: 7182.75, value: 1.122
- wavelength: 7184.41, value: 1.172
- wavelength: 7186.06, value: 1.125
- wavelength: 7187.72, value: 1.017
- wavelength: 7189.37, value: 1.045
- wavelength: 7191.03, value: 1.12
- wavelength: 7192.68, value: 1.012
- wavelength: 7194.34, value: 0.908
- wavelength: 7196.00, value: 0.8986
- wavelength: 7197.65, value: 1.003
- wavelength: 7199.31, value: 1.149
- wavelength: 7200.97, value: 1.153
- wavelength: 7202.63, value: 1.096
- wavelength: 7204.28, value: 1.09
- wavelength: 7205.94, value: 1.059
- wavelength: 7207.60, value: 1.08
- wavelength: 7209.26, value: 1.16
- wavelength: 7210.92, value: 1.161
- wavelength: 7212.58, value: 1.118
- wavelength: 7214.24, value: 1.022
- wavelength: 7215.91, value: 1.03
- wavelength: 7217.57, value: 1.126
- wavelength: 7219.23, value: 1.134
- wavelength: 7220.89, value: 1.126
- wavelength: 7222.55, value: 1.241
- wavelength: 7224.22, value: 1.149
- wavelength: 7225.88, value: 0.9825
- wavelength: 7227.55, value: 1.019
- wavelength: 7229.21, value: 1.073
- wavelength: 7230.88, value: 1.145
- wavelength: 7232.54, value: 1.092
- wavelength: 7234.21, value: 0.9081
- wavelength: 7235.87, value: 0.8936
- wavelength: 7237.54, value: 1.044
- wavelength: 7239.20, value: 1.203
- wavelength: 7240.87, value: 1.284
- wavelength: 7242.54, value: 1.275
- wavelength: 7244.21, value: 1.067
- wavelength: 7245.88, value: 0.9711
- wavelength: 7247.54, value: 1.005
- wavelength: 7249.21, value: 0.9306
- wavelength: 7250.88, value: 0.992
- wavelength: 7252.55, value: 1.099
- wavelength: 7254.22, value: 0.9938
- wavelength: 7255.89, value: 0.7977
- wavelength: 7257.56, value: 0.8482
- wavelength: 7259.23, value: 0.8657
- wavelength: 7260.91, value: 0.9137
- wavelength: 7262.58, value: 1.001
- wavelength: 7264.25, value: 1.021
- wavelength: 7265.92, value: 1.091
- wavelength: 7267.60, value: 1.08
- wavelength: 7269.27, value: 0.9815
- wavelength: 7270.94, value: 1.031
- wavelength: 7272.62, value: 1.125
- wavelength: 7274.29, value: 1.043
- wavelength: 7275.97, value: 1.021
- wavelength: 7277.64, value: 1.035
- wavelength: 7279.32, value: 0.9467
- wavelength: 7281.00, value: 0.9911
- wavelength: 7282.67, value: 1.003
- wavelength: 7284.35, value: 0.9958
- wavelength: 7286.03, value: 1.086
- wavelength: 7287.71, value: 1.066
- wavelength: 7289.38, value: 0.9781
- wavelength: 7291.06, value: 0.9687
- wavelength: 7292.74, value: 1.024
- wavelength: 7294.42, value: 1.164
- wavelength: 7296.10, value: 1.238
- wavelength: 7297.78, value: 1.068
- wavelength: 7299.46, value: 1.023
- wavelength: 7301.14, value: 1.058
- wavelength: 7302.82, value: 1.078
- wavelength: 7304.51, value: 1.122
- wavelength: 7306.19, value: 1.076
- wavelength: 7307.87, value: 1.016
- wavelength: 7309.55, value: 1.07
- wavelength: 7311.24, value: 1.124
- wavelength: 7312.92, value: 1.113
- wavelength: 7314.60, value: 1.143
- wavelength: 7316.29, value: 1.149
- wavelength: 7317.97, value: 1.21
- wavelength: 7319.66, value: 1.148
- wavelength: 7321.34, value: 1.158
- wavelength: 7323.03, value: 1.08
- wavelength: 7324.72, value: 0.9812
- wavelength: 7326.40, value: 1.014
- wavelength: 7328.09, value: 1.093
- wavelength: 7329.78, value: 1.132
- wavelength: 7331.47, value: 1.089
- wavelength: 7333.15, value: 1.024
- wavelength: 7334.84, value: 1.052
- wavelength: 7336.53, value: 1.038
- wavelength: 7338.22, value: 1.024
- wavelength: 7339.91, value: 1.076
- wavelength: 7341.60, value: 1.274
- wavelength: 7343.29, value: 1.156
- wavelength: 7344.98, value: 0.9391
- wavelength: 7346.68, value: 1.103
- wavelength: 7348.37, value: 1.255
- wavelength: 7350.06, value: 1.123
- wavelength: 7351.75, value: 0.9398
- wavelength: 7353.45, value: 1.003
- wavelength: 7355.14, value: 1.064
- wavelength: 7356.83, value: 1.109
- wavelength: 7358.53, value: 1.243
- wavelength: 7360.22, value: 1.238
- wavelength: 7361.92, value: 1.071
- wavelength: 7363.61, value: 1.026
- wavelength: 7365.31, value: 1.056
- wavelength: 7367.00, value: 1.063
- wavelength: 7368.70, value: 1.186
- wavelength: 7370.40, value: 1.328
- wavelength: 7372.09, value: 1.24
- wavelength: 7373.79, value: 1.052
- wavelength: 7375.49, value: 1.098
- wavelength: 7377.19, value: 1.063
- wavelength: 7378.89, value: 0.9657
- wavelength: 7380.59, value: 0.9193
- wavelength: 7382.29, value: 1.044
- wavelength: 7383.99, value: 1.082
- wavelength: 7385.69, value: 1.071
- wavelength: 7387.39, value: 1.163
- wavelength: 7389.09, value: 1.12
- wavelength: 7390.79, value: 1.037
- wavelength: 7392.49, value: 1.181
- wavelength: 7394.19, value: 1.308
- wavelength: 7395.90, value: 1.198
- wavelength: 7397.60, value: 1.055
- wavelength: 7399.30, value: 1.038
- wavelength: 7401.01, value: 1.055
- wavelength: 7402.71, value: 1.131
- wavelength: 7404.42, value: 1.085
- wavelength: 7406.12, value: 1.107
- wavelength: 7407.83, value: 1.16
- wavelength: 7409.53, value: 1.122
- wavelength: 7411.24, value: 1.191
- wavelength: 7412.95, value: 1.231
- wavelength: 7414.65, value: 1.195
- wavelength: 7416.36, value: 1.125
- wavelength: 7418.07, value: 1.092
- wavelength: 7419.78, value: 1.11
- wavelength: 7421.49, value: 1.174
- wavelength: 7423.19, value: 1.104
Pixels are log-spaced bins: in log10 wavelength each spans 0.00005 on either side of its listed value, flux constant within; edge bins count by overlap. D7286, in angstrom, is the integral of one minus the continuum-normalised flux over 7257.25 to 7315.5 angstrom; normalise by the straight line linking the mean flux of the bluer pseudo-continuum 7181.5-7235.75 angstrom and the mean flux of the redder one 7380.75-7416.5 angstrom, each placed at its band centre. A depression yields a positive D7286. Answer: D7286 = 2.91 angstrom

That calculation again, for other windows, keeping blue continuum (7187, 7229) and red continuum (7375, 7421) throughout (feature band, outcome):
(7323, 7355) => 0.8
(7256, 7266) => 1.4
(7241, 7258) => 1.1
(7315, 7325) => -0.3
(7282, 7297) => 0.4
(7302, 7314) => 0.1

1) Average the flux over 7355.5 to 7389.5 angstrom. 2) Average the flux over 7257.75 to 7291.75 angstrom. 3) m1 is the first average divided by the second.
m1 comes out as 1.10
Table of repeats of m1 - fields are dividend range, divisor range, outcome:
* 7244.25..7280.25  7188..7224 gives 0.92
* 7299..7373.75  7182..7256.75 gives 1.03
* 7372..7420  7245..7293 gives 1.11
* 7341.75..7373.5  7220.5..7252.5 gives 1.04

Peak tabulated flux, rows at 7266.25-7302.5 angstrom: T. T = 1.238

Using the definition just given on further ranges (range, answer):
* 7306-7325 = 1.21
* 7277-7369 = 1.274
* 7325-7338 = 1.132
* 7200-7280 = 1.284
